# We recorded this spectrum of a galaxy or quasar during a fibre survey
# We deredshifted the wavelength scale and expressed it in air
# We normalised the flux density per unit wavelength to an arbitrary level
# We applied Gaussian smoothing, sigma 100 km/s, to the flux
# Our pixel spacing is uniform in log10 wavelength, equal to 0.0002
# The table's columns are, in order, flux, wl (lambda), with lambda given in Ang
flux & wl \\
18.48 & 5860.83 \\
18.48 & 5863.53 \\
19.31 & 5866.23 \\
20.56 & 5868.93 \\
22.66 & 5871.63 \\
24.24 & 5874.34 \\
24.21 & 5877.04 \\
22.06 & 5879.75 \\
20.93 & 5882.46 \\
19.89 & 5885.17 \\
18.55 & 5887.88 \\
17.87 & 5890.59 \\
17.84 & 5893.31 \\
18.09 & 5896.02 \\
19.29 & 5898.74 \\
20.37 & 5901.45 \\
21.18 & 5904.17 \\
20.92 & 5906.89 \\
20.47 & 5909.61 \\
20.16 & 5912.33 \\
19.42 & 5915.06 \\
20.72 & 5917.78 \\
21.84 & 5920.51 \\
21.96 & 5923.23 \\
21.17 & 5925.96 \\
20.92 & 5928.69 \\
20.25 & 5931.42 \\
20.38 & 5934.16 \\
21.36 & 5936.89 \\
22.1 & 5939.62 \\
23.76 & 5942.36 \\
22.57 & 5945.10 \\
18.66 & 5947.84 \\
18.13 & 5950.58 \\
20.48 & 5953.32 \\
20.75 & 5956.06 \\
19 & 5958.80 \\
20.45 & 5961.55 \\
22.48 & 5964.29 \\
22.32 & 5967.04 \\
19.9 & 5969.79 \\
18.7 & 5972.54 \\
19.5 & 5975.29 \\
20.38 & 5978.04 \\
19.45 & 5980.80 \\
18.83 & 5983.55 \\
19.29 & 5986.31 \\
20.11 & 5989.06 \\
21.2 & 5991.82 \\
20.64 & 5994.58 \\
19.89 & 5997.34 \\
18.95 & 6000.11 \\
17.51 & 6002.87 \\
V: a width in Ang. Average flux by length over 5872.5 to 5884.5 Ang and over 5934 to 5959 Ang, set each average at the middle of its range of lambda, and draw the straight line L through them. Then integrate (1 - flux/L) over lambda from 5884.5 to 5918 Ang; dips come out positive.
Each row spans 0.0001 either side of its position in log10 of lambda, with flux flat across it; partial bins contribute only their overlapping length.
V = 3.8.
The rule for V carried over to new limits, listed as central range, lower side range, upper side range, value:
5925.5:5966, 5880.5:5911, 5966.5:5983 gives -2.2 Ang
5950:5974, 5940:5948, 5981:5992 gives 0.9 Ang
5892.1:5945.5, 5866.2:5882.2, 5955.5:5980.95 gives 1.6 Ang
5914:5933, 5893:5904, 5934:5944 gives 0.1 Ang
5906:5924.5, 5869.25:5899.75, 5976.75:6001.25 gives -0.4 Ang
